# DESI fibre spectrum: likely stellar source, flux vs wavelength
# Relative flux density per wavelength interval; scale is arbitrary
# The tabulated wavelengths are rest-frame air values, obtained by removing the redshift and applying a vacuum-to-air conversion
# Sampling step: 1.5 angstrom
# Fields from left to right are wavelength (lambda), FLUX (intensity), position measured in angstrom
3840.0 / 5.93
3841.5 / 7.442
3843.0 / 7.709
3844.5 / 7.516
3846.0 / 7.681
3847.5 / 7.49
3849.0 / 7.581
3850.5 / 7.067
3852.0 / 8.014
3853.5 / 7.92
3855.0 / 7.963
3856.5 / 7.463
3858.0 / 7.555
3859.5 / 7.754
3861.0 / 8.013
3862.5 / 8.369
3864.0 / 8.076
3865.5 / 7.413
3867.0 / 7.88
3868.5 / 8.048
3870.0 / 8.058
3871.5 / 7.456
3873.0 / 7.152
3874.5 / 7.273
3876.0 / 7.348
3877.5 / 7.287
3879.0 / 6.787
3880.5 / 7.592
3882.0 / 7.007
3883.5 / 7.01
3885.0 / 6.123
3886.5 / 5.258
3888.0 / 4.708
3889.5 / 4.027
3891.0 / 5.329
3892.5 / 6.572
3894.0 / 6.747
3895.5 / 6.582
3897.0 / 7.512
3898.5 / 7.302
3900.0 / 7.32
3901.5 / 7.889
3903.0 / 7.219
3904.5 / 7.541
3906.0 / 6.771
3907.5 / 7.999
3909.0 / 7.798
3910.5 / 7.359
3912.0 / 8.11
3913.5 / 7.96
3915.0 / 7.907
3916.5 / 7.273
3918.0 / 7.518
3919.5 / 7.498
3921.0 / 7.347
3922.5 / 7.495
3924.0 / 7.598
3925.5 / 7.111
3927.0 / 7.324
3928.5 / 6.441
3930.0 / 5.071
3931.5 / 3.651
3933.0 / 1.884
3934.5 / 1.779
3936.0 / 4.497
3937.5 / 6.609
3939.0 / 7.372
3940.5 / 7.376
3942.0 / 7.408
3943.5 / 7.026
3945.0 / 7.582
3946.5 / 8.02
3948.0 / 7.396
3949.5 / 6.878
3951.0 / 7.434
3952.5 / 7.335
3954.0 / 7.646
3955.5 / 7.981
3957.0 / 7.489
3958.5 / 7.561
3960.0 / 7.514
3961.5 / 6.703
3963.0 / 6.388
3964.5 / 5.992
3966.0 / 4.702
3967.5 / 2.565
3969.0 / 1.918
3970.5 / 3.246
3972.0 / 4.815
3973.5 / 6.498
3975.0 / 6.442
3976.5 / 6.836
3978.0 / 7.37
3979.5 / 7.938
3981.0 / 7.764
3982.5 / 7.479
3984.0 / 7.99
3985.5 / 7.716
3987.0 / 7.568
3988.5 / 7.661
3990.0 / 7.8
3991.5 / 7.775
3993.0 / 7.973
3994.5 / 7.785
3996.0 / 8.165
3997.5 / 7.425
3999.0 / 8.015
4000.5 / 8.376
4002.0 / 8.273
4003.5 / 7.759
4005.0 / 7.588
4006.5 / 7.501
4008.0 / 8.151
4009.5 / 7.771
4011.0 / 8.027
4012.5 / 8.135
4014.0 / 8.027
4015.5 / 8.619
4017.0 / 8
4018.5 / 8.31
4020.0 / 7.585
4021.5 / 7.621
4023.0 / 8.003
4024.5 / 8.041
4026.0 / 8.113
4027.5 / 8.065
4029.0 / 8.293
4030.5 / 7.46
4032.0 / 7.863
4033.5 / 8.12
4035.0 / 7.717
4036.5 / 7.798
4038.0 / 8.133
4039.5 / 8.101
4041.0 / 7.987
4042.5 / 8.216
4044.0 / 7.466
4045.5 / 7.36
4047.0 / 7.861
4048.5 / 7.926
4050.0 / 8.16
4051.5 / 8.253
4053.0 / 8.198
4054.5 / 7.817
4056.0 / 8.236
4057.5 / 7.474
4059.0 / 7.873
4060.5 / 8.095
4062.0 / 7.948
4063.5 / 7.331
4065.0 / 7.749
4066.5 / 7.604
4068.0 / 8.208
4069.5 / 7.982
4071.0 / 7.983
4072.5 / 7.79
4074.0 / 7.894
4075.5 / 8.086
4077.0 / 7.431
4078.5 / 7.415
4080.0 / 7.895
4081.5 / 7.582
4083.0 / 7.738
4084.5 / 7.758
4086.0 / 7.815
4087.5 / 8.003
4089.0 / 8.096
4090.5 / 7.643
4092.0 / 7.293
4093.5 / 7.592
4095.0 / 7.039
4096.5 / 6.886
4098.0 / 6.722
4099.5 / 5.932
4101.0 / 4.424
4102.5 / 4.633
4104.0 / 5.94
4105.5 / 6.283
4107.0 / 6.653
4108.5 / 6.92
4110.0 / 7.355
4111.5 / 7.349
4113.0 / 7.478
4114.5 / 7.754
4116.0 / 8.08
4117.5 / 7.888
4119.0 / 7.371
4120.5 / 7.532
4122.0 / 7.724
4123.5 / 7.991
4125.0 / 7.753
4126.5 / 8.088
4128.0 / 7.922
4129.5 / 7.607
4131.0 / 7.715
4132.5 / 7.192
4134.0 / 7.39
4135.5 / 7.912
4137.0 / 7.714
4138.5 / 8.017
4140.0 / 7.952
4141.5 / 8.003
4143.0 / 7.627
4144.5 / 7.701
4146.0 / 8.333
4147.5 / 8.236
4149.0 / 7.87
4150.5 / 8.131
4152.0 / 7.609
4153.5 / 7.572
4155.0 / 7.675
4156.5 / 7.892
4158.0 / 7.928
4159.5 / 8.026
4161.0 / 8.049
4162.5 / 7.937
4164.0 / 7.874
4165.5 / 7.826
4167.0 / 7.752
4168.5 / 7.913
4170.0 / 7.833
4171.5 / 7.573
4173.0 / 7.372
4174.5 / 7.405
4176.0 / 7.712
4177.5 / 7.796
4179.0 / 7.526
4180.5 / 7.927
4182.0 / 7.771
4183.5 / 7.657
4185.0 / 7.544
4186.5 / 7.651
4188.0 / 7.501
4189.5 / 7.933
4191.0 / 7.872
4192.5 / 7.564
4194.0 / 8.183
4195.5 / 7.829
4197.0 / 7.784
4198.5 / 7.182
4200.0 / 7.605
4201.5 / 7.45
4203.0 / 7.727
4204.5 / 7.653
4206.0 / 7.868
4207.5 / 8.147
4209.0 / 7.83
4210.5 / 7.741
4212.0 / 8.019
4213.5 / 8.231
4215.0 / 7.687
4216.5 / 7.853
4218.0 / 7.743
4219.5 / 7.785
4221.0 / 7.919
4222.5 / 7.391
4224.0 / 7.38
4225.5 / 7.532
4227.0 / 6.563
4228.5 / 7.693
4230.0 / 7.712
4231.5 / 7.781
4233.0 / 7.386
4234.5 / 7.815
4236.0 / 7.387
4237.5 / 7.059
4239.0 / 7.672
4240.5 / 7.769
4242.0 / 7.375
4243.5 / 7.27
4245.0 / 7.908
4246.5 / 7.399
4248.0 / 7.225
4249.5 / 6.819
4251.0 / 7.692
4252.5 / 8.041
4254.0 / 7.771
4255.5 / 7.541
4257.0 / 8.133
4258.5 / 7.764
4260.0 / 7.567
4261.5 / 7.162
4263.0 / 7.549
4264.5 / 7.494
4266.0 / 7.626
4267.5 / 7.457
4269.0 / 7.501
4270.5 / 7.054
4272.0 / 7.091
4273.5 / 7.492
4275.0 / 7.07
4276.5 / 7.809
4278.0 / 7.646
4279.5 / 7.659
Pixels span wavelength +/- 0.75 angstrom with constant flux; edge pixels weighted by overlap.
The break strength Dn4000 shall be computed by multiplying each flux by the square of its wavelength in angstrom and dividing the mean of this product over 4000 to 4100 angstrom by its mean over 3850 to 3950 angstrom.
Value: 1.21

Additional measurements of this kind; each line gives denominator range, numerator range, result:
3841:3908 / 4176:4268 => 1.26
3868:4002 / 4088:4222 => 1.24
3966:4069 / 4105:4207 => 1.09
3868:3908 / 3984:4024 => 1.22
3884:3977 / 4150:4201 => 1.35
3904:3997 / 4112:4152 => 1.26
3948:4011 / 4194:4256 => 1.22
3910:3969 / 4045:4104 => 1.22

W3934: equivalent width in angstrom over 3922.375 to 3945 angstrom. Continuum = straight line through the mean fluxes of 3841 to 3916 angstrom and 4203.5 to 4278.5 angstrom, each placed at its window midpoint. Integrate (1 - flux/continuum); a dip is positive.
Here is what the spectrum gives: 4.3 angstrom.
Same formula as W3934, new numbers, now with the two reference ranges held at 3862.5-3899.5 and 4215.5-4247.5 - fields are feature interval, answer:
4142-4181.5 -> -2.14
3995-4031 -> -4.23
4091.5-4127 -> 1.44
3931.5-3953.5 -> 2.37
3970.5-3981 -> 0.86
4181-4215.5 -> -1.29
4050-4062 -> -1.31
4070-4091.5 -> -1.57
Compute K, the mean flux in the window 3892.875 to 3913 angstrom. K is 7.39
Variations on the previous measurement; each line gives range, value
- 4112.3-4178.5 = 7.79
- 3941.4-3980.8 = 6.5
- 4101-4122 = 6.95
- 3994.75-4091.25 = 7.9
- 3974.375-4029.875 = 7.84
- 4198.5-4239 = 7.64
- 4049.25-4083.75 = 7.86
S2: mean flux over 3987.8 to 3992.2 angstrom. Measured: 7.75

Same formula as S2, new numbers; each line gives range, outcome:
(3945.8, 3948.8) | 7.69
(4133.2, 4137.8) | 7.67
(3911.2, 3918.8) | 7.75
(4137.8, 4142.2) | 7.99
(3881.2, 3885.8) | 6.71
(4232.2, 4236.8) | 7.53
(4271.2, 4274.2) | 7.28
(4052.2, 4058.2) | 7.94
